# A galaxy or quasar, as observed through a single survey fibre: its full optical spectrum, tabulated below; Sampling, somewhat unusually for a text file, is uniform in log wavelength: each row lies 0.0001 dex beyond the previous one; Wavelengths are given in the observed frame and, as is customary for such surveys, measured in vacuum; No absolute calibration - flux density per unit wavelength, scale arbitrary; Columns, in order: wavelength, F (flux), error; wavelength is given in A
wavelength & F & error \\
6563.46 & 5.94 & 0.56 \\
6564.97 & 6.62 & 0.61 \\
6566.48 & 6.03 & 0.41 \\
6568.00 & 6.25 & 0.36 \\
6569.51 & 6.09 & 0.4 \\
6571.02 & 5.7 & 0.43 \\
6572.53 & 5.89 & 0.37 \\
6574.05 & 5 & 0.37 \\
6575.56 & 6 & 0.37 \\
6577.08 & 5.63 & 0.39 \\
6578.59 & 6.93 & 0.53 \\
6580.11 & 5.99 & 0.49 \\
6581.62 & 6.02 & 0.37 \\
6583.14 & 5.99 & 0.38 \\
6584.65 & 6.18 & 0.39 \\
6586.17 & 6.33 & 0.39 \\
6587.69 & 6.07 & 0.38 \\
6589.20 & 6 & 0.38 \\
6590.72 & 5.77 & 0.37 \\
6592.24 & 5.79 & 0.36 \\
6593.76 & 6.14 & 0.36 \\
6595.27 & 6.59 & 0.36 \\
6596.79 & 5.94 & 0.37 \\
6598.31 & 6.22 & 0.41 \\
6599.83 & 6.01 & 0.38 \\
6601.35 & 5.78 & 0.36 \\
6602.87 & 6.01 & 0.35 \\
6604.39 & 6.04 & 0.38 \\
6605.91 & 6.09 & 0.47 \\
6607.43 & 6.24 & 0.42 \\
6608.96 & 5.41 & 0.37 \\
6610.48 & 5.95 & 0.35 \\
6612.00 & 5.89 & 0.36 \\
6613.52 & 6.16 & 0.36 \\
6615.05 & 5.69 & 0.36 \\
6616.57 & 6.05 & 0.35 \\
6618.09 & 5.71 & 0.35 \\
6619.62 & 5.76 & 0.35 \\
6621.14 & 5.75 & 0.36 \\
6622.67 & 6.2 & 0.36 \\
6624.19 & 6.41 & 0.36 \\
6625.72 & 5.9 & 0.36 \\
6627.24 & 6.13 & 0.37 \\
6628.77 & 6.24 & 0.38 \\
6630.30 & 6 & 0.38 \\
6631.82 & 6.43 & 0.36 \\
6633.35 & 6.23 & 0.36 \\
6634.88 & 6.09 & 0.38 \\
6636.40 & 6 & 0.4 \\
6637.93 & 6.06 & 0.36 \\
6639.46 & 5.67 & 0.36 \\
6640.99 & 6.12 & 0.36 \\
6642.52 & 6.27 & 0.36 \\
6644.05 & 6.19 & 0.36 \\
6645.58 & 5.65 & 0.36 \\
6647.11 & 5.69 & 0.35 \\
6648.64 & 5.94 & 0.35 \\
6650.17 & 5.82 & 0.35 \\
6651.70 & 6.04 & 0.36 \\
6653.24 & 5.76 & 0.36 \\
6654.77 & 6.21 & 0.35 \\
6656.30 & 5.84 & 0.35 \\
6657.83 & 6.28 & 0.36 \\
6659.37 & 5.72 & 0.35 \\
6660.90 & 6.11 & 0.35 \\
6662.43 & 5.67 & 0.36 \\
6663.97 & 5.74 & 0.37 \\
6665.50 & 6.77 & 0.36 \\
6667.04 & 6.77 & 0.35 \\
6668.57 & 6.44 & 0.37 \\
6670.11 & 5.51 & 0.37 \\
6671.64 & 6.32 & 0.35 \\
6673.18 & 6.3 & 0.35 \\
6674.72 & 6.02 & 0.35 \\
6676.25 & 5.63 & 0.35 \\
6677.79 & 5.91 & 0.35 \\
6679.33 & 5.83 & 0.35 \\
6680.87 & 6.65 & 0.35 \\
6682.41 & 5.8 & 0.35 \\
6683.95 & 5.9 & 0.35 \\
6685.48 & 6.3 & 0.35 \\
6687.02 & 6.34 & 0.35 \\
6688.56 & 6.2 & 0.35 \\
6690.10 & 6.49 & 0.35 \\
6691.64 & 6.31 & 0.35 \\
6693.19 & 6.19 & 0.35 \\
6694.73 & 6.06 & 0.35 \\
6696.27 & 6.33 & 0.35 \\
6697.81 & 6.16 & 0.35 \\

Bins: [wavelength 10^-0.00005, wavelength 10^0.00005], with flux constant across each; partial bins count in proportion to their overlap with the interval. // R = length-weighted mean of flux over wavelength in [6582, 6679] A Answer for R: 6.03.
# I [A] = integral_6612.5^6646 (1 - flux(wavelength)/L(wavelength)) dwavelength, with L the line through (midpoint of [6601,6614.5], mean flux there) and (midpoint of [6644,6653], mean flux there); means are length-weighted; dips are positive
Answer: -0.77 A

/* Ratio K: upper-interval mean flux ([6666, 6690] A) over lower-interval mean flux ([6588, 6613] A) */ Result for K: 1.02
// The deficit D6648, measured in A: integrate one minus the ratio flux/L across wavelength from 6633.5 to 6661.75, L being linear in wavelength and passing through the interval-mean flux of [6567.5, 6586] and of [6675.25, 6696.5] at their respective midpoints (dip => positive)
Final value 0.5 A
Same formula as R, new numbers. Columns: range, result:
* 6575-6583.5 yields 6.1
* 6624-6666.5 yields 6.03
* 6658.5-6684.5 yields 6.06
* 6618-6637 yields 6.08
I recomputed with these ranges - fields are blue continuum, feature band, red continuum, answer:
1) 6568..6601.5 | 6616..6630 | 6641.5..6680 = 0.0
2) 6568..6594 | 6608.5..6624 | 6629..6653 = 0.3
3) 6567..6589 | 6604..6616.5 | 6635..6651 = 0.1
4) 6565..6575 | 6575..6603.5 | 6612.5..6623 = -0.9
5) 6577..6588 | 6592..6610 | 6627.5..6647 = 0.3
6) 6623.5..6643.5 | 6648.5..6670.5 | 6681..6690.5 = 0.4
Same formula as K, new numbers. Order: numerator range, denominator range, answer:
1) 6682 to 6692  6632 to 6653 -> 1.04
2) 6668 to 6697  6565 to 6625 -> 1.02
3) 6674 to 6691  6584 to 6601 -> 1.00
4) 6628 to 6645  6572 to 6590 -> 1.02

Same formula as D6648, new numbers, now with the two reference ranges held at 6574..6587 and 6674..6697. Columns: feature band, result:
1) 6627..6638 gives -0.10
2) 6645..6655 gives 0.41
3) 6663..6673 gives -0.21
